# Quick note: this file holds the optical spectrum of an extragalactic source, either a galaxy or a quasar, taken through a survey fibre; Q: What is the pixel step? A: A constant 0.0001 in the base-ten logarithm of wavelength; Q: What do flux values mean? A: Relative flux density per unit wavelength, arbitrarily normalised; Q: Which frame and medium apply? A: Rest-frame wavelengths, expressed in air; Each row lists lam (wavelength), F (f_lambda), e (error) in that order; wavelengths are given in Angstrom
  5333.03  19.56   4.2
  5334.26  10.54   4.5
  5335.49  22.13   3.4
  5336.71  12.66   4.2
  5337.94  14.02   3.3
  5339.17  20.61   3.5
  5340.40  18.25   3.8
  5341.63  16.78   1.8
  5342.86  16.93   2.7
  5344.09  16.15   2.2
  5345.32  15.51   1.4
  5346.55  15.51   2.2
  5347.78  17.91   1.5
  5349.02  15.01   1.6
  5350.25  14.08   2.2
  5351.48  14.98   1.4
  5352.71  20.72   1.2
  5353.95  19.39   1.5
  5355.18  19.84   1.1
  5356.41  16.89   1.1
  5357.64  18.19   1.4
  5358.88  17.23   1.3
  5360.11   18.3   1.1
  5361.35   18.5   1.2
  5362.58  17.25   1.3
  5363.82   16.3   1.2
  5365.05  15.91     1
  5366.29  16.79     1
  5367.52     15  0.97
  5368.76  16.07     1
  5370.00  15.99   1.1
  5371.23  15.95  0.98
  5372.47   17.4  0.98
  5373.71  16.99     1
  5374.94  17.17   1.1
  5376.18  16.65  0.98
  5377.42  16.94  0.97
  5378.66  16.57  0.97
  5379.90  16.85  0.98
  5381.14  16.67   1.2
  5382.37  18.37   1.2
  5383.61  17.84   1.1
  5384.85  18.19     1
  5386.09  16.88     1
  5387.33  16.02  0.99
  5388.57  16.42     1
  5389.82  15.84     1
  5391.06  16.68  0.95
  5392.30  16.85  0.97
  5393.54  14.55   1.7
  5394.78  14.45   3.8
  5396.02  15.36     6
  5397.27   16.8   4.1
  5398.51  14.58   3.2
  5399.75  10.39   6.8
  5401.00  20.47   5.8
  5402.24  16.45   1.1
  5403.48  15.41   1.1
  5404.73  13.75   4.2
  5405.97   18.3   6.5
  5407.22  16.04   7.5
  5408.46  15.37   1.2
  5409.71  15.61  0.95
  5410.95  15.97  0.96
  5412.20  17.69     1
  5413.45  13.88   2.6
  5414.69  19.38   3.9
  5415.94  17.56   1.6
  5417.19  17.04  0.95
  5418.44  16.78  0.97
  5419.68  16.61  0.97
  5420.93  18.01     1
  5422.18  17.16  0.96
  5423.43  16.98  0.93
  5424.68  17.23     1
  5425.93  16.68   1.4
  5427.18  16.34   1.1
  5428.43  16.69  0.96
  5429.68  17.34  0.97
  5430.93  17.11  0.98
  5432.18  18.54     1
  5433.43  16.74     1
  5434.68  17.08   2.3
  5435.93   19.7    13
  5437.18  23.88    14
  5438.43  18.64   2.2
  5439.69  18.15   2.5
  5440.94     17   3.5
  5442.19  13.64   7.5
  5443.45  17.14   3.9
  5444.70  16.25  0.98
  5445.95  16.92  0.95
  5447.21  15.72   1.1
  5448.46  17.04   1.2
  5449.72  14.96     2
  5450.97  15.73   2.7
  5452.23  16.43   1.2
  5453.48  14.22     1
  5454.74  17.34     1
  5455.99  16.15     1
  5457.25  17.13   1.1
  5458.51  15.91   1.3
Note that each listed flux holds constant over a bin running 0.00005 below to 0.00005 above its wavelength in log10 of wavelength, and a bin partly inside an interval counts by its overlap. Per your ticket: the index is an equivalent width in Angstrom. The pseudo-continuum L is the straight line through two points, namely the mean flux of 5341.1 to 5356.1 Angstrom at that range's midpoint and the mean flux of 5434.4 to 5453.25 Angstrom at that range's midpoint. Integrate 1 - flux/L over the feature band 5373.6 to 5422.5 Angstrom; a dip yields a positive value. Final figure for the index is 1.7 Angstrom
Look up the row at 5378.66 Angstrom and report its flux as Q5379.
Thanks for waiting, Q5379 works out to 16.57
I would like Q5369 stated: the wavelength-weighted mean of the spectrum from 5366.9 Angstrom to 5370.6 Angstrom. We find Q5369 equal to 15.7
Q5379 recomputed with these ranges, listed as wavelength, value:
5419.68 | 16.61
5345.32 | 15.51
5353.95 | 19.39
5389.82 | 15.84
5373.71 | 16.99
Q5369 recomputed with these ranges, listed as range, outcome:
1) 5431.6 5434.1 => 17.6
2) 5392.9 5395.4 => 14.5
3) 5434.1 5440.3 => 19.5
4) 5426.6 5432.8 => 17.2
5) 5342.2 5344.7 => 16.5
